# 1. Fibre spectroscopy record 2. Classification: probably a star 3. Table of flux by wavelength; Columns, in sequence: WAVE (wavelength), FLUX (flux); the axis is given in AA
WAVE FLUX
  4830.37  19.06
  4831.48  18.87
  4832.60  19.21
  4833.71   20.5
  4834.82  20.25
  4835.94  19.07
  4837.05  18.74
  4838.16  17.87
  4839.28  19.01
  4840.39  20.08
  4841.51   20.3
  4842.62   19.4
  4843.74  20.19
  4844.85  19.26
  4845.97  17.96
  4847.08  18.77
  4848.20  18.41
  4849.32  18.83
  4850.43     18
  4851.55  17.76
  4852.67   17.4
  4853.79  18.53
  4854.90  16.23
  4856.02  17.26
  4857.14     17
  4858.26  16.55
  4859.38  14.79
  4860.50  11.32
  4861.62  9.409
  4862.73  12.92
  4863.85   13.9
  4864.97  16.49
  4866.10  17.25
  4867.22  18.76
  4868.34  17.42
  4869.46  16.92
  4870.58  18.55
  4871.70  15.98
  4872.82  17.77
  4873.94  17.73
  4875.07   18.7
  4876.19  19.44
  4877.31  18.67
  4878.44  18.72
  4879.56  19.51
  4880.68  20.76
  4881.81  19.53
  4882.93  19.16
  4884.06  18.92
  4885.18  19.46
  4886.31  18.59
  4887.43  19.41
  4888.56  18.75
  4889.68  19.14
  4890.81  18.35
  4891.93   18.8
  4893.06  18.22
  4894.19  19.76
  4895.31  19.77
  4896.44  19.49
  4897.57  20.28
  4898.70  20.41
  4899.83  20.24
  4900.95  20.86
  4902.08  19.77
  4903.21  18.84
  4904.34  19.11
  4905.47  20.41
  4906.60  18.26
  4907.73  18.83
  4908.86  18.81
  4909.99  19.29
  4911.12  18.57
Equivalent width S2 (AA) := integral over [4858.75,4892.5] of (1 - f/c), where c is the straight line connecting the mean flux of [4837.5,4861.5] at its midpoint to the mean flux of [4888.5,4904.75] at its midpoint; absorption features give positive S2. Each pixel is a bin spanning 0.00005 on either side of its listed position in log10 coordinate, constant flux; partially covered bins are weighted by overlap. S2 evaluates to 2.19 AA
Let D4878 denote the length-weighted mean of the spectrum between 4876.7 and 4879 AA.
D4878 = 18.7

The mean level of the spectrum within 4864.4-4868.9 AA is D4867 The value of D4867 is 17.4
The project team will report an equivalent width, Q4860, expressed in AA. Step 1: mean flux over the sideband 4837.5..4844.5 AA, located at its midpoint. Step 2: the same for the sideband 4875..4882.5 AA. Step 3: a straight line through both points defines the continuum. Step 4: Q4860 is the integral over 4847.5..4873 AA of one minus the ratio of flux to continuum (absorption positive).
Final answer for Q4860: 4.0 AA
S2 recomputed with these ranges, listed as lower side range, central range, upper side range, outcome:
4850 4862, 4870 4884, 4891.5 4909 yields -0.9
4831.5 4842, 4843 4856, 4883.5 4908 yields 0.7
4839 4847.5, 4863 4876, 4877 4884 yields 1.5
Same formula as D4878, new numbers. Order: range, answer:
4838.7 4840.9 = 19.5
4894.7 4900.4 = 20.1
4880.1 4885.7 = 19.6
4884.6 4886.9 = 19.1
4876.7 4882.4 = 19.4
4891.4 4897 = 19.2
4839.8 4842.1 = 20.2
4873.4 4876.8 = 18.6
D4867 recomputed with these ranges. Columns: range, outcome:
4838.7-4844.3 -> 19.8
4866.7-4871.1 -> 17.9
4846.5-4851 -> 18.5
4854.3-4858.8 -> 16.8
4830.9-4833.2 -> 19.1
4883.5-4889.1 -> 19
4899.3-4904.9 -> 19.8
